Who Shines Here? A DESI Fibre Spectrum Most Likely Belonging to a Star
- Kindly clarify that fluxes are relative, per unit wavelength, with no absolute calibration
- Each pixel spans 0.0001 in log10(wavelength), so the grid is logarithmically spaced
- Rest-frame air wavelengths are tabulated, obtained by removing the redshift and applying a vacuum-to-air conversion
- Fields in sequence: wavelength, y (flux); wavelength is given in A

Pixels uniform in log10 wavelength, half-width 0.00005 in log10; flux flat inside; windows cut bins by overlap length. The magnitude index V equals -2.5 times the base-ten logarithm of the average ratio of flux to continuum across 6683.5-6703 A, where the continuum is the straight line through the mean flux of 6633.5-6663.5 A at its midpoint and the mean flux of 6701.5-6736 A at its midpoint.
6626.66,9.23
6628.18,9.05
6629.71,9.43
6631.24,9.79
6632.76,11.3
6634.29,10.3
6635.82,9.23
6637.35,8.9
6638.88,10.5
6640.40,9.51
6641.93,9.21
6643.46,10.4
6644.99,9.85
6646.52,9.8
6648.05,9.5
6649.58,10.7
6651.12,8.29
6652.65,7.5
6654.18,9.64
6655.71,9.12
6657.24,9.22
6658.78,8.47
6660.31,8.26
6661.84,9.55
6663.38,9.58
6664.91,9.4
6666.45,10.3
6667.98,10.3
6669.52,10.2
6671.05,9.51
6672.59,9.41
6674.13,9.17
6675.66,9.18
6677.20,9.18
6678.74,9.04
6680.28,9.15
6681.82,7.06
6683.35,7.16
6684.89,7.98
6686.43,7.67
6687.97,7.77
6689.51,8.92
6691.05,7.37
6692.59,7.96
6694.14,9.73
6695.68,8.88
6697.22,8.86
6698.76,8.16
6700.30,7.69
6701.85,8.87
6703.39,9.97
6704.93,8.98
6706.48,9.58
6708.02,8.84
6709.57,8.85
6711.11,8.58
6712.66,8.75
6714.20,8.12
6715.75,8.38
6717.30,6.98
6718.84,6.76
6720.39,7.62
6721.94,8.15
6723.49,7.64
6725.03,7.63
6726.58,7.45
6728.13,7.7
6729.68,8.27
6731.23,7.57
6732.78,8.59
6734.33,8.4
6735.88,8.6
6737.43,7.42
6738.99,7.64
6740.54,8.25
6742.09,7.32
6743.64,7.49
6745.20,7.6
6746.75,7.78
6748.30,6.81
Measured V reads 0.04 mag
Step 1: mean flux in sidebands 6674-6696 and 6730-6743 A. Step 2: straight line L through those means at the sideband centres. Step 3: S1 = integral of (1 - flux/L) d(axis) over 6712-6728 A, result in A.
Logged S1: 0.7 A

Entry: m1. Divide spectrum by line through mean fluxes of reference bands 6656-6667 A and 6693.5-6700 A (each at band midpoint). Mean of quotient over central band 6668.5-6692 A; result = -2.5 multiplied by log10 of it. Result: 0.05 mag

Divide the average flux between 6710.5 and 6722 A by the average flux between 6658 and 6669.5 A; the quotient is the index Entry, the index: 0.83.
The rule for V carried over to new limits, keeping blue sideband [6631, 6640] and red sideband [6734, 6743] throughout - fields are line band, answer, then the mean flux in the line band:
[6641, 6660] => 0.05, 9.28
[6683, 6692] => 0.14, 7.84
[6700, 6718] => -0.02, 8.66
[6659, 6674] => -0.02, 9.55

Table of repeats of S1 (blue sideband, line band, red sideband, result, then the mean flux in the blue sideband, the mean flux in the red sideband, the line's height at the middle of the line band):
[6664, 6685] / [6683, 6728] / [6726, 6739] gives 1.34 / 9.11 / 7.98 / 8.51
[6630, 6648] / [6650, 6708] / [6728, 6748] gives 1.30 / 9.86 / 7.87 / 9.06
